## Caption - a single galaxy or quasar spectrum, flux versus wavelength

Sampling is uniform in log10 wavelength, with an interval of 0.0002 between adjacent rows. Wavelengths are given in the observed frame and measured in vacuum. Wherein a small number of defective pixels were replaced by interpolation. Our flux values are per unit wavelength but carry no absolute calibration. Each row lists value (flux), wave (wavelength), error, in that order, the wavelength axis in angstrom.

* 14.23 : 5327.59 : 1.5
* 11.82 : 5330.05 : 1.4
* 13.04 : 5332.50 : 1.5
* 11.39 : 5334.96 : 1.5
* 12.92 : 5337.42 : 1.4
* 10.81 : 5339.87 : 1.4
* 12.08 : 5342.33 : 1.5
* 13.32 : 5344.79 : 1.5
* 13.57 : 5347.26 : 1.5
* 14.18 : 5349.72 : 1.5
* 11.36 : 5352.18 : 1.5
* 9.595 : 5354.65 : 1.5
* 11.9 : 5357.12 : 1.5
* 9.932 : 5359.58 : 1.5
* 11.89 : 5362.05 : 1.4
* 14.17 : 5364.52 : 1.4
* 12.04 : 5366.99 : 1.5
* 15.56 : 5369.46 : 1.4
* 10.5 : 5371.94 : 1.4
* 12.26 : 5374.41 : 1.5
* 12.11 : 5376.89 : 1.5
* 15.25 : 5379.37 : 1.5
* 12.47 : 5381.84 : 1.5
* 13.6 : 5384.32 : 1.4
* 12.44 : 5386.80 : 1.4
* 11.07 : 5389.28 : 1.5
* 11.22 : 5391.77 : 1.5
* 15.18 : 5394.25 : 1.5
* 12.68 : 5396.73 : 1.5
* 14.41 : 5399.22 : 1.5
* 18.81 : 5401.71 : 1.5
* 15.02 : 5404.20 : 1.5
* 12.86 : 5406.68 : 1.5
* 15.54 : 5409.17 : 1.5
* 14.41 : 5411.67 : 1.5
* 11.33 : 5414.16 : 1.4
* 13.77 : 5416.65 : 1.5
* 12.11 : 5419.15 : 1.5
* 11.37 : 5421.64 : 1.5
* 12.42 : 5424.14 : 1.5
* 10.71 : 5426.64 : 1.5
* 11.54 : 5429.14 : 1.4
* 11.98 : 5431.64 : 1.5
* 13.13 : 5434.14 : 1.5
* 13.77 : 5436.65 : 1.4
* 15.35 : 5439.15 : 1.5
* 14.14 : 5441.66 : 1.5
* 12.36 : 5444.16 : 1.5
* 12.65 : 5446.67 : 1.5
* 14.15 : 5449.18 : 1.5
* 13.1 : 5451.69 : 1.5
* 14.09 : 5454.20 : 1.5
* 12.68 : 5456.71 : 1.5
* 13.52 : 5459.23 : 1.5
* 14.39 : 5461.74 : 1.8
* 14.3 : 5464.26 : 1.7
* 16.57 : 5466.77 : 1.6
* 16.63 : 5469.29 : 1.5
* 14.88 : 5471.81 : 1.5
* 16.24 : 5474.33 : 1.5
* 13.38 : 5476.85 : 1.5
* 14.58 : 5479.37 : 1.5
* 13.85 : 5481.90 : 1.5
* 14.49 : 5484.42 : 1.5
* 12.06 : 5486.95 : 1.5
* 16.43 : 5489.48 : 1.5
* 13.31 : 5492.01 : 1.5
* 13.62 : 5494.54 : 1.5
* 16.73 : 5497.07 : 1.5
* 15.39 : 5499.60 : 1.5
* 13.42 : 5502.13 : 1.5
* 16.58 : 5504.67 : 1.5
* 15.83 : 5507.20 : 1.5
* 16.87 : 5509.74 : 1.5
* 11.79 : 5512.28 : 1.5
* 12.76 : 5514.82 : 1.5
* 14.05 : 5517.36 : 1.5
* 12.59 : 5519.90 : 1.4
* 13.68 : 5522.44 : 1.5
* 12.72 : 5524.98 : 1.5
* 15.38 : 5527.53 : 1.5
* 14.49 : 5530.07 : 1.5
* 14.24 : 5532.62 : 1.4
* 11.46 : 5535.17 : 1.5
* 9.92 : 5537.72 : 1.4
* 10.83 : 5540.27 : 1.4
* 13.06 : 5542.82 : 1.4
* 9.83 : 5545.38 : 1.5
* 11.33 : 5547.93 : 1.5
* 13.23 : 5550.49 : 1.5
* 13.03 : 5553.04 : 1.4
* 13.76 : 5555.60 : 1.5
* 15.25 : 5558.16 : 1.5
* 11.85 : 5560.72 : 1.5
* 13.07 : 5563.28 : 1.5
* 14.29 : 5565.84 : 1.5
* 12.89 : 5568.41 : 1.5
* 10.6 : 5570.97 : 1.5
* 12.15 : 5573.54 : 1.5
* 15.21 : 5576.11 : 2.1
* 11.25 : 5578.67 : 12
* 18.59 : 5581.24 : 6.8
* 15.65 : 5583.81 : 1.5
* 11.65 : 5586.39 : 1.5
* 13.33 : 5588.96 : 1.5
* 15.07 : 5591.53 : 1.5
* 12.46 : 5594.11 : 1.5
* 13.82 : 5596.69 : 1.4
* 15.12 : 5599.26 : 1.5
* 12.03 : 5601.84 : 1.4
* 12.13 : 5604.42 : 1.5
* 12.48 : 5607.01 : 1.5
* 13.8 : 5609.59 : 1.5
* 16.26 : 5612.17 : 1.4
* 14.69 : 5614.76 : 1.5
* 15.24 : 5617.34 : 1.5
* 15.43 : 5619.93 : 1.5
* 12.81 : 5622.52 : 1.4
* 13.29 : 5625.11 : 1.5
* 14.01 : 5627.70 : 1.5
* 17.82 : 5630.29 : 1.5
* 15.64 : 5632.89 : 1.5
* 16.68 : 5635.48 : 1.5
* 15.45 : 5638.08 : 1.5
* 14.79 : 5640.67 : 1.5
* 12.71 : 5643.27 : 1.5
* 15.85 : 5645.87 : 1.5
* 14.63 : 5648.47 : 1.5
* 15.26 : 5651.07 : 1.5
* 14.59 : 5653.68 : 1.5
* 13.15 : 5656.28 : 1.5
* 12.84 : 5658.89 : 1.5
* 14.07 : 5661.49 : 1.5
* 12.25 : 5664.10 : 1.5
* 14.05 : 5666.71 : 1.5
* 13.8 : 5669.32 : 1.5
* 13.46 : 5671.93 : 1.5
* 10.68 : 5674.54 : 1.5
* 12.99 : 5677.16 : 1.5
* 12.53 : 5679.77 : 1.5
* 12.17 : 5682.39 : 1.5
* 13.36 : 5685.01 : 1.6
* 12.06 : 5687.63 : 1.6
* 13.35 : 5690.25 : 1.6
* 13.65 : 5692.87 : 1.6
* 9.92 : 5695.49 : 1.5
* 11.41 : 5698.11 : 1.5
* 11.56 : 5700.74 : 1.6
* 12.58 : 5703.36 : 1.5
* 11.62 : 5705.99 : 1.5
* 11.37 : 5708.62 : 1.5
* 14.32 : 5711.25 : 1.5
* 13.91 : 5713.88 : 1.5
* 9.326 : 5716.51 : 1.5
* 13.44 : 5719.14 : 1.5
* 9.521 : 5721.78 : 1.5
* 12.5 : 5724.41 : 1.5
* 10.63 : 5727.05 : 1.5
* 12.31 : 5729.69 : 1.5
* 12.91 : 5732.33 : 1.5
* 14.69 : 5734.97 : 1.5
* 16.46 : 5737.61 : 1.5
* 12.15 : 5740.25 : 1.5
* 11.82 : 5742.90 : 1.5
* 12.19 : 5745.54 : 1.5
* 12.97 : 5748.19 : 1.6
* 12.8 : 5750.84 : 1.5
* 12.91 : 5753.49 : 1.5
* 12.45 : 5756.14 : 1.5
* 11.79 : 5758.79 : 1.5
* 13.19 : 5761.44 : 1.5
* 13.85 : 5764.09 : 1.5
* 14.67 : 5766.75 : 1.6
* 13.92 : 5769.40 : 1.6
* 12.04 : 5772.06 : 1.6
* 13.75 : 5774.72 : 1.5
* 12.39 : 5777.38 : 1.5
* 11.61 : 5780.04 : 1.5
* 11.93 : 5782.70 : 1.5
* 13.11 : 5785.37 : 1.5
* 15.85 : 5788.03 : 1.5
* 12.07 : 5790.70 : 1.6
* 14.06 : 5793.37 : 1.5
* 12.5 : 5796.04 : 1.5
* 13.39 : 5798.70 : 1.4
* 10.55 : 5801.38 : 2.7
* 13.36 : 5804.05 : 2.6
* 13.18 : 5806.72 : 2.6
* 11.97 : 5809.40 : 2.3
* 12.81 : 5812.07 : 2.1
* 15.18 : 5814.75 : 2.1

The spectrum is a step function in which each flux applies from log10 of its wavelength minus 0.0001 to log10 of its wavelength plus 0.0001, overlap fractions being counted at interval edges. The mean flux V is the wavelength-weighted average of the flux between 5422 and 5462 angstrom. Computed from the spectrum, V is 13.1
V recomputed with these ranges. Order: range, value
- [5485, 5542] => 13.8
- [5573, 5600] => 14.1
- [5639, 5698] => 13.3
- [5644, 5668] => 14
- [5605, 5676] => 14.3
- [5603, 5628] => 14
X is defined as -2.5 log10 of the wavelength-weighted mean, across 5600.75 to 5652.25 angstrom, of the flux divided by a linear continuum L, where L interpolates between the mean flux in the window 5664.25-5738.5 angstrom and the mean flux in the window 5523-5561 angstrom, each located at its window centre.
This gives -0.16 mag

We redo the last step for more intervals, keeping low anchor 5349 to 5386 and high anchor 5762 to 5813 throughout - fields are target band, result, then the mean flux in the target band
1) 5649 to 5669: -0.08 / 13.8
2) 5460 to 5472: -0.22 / 15.3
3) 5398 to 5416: -0.17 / 14.6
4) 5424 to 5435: 0.06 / 11.9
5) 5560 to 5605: -0.06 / 13.4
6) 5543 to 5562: 0.00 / 12.6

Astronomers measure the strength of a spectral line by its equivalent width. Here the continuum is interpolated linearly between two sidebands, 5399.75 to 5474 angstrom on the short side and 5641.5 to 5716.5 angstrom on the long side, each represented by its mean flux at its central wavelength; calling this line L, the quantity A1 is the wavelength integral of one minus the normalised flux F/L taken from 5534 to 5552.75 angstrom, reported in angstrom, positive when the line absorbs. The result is 2.7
